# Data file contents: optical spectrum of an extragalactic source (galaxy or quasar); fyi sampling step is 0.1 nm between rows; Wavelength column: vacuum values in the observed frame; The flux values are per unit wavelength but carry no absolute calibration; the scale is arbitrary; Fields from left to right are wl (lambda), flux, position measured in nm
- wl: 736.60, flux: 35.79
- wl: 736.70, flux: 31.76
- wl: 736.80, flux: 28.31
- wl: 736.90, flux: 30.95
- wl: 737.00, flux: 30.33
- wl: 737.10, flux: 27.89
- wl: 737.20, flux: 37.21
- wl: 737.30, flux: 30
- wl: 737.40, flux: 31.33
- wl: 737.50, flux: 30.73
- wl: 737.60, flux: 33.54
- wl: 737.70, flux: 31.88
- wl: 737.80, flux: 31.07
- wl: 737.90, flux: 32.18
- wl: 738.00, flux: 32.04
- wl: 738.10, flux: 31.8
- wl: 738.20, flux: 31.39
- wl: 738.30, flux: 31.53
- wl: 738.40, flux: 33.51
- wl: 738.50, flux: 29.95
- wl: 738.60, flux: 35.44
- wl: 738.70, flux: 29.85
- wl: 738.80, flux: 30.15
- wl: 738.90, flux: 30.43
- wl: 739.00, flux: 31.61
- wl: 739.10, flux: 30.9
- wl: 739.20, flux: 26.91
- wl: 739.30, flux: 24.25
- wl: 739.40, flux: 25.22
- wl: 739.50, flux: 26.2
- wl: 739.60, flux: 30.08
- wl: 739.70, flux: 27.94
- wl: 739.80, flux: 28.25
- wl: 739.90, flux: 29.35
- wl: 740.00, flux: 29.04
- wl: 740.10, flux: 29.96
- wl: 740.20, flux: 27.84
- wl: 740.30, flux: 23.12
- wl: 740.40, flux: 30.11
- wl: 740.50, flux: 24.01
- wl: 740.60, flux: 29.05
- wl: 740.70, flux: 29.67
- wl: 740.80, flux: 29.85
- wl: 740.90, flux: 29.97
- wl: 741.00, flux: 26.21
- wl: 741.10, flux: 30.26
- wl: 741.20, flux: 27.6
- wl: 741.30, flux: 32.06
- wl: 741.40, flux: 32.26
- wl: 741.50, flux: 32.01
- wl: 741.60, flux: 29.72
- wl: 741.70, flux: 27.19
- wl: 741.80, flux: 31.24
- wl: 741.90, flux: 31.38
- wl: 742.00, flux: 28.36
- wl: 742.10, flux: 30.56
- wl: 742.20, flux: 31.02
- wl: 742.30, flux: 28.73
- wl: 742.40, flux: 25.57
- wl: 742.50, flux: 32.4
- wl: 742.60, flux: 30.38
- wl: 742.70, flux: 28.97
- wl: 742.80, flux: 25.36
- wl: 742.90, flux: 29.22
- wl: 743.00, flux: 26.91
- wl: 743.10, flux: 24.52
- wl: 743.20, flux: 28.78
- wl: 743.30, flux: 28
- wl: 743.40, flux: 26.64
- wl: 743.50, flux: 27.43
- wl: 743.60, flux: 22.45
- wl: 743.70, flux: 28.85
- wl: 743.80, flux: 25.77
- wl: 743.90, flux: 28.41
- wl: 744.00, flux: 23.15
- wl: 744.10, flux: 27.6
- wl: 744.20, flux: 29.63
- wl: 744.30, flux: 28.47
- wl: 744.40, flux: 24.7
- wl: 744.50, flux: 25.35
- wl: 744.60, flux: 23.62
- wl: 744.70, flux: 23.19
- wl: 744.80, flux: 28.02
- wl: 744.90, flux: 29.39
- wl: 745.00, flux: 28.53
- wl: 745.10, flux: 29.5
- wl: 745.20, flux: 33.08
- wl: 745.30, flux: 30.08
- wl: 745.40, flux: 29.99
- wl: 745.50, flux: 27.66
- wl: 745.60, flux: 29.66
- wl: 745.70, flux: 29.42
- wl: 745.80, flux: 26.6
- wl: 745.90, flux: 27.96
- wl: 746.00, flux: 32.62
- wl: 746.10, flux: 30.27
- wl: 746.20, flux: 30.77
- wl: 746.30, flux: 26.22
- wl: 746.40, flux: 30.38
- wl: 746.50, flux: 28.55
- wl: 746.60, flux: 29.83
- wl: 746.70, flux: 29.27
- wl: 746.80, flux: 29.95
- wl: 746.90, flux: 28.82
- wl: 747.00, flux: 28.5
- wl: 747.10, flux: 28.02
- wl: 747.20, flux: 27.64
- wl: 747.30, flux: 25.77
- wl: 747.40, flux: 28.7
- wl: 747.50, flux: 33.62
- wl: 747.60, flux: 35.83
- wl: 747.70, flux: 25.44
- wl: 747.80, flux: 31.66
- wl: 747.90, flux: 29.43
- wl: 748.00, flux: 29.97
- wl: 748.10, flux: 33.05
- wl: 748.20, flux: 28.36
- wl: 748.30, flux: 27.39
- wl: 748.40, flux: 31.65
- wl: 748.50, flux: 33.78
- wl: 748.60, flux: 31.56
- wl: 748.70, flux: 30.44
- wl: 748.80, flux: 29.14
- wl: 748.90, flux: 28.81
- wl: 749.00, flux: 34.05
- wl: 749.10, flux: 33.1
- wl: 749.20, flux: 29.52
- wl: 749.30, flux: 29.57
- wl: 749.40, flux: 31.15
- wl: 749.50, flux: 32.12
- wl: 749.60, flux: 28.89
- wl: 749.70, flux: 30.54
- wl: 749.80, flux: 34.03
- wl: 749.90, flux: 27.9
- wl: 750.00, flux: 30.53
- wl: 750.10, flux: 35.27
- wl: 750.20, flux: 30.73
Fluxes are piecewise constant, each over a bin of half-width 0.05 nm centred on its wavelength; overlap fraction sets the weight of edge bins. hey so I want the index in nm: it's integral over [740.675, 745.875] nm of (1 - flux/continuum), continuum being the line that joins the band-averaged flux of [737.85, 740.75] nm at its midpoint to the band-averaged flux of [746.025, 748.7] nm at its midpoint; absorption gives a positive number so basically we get 0.22 nm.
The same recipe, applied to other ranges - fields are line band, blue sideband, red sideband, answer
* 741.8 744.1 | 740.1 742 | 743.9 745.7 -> 0.04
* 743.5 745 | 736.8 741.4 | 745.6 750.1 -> 0.18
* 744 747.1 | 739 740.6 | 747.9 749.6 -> 0.12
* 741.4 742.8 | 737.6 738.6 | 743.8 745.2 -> -0.04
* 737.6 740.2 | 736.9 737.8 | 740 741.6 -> 0.03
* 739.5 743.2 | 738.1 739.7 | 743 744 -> -0.10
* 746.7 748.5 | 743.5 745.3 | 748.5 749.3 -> 0.01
